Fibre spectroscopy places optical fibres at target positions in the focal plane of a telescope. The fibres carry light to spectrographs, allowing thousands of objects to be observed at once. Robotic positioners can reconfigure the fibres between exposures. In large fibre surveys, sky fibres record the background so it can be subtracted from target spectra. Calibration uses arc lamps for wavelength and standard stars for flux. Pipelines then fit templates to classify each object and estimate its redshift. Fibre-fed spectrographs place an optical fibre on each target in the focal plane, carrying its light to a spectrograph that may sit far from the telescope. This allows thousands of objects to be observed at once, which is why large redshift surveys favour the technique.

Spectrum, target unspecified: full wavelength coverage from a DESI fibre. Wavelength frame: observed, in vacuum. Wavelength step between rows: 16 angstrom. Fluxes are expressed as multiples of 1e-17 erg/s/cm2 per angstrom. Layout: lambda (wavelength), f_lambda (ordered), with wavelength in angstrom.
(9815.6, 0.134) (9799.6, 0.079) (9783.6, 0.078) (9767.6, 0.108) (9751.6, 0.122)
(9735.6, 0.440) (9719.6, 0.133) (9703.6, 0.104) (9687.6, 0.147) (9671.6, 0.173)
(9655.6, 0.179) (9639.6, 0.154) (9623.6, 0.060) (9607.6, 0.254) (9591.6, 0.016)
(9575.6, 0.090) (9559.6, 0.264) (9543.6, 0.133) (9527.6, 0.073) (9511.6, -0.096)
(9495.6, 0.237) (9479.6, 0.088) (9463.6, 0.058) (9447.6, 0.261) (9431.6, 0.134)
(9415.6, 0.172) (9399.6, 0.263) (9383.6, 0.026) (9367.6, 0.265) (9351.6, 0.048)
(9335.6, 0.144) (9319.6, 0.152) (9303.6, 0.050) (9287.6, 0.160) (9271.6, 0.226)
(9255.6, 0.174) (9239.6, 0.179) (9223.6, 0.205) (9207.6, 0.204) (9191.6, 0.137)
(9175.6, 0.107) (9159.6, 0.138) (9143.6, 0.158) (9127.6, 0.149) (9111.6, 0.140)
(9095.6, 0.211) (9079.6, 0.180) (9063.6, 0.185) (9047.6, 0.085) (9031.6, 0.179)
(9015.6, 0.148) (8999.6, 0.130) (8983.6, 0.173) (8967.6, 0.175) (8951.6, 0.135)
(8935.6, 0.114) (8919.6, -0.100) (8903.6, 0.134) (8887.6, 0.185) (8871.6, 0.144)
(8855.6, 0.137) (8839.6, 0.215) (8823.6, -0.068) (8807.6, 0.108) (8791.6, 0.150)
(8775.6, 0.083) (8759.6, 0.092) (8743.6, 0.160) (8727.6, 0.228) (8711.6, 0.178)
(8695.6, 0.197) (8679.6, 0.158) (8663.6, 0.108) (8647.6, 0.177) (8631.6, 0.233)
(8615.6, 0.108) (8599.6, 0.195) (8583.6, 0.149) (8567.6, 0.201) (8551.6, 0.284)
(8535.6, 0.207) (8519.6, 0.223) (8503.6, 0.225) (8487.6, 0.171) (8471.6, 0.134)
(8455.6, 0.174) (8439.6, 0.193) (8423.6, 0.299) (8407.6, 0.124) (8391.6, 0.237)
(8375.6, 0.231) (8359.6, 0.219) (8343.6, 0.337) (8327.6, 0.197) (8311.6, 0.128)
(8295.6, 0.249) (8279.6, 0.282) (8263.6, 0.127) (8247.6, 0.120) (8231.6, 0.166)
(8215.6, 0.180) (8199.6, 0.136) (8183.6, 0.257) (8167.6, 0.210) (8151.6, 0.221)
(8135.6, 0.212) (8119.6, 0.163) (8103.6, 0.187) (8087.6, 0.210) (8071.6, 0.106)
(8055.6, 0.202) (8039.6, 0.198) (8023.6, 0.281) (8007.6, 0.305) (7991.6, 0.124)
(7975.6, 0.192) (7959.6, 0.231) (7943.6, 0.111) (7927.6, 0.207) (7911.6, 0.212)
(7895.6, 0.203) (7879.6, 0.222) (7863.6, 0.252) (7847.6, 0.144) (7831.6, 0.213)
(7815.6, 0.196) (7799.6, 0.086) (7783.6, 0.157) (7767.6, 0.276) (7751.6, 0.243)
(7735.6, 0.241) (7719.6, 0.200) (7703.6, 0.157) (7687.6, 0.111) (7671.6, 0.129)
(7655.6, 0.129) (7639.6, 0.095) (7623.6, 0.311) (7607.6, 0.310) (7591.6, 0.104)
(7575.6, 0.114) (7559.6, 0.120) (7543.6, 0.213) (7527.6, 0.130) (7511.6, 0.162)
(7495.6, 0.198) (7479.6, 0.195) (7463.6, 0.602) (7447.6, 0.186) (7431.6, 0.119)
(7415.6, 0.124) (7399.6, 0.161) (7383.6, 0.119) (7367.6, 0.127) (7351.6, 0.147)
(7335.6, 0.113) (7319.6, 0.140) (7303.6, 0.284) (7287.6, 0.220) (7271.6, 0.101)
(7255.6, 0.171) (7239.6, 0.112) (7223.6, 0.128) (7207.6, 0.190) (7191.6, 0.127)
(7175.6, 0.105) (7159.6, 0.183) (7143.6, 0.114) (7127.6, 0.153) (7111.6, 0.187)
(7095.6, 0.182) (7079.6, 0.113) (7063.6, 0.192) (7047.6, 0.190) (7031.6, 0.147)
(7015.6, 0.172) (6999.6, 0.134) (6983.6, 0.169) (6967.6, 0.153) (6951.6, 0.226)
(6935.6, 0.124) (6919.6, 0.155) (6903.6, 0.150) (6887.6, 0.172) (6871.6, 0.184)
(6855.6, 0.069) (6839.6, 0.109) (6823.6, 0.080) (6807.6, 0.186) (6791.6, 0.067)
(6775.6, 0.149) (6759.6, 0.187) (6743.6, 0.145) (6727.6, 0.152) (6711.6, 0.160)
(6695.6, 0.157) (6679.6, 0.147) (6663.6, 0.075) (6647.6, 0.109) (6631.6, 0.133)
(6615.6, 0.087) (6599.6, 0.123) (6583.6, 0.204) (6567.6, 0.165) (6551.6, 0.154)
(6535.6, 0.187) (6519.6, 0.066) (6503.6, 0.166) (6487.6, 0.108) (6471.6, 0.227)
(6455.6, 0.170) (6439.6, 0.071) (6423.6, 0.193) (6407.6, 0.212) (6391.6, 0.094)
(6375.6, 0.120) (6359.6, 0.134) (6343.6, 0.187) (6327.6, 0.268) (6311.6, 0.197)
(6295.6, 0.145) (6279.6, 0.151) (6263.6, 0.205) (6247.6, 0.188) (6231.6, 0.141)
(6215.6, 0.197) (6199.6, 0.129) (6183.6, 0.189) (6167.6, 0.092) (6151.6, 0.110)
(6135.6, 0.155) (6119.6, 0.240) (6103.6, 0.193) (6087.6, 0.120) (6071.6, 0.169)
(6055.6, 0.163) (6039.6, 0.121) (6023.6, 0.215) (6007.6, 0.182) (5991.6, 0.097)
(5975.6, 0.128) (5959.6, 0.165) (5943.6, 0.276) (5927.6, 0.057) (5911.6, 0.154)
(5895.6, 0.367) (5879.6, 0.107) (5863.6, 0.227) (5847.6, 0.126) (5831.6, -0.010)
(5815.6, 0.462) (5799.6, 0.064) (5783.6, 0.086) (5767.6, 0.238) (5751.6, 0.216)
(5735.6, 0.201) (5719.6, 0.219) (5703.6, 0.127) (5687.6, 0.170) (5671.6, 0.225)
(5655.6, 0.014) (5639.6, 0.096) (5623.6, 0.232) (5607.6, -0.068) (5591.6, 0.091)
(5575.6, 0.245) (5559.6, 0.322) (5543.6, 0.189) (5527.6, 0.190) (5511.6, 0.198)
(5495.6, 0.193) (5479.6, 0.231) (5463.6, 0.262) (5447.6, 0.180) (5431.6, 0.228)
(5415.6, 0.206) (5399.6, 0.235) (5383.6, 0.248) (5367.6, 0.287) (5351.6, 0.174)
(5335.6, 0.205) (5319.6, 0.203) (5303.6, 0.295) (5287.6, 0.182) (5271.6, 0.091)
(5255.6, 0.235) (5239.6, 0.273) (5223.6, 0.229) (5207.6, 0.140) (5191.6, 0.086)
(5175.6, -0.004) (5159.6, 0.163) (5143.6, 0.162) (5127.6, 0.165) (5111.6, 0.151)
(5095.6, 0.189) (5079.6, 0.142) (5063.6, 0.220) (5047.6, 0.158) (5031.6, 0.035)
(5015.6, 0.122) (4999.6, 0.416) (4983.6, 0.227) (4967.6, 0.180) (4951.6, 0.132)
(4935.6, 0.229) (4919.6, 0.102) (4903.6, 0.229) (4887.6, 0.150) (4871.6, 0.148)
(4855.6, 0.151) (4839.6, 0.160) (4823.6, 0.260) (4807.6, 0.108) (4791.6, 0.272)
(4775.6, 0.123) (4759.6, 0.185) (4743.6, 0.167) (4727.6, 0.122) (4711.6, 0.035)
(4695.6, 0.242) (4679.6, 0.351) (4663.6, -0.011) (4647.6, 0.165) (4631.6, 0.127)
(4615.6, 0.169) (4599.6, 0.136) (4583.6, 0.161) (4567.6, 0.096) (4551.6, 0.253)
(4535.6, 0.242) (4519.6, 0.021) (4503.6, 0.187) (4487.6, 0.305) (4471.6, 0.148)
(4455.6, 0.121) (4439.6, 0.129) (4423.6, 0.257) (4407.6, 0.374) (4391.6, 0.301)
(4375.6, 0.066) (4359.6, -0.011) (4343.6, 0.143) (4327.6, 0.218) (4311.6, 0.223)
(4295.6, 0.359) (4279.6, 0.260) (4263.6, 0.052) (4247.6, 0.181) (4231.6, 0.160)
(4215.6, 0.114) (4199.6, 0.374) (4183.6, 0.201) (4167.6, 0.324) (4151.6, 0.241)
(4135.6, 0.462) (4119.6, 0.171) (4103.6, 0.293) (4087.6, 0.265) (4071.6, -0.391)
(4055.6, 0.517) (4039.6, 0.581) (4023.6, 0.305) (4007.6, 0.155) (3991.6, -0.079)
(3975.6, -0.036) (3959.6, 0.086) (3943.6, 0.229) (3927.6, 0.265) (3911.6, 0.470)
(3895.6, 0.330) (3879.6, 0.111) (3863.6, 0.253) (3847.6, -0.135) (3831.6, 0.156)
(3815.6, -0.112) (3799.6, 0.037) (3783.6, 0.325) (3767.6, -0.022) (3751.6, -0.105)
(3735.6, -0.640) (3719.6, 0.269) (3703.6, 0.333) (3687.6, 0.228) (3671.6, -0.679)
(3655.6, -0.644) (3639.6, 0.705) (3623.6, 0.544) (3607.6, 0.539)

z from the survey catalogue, 1.002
